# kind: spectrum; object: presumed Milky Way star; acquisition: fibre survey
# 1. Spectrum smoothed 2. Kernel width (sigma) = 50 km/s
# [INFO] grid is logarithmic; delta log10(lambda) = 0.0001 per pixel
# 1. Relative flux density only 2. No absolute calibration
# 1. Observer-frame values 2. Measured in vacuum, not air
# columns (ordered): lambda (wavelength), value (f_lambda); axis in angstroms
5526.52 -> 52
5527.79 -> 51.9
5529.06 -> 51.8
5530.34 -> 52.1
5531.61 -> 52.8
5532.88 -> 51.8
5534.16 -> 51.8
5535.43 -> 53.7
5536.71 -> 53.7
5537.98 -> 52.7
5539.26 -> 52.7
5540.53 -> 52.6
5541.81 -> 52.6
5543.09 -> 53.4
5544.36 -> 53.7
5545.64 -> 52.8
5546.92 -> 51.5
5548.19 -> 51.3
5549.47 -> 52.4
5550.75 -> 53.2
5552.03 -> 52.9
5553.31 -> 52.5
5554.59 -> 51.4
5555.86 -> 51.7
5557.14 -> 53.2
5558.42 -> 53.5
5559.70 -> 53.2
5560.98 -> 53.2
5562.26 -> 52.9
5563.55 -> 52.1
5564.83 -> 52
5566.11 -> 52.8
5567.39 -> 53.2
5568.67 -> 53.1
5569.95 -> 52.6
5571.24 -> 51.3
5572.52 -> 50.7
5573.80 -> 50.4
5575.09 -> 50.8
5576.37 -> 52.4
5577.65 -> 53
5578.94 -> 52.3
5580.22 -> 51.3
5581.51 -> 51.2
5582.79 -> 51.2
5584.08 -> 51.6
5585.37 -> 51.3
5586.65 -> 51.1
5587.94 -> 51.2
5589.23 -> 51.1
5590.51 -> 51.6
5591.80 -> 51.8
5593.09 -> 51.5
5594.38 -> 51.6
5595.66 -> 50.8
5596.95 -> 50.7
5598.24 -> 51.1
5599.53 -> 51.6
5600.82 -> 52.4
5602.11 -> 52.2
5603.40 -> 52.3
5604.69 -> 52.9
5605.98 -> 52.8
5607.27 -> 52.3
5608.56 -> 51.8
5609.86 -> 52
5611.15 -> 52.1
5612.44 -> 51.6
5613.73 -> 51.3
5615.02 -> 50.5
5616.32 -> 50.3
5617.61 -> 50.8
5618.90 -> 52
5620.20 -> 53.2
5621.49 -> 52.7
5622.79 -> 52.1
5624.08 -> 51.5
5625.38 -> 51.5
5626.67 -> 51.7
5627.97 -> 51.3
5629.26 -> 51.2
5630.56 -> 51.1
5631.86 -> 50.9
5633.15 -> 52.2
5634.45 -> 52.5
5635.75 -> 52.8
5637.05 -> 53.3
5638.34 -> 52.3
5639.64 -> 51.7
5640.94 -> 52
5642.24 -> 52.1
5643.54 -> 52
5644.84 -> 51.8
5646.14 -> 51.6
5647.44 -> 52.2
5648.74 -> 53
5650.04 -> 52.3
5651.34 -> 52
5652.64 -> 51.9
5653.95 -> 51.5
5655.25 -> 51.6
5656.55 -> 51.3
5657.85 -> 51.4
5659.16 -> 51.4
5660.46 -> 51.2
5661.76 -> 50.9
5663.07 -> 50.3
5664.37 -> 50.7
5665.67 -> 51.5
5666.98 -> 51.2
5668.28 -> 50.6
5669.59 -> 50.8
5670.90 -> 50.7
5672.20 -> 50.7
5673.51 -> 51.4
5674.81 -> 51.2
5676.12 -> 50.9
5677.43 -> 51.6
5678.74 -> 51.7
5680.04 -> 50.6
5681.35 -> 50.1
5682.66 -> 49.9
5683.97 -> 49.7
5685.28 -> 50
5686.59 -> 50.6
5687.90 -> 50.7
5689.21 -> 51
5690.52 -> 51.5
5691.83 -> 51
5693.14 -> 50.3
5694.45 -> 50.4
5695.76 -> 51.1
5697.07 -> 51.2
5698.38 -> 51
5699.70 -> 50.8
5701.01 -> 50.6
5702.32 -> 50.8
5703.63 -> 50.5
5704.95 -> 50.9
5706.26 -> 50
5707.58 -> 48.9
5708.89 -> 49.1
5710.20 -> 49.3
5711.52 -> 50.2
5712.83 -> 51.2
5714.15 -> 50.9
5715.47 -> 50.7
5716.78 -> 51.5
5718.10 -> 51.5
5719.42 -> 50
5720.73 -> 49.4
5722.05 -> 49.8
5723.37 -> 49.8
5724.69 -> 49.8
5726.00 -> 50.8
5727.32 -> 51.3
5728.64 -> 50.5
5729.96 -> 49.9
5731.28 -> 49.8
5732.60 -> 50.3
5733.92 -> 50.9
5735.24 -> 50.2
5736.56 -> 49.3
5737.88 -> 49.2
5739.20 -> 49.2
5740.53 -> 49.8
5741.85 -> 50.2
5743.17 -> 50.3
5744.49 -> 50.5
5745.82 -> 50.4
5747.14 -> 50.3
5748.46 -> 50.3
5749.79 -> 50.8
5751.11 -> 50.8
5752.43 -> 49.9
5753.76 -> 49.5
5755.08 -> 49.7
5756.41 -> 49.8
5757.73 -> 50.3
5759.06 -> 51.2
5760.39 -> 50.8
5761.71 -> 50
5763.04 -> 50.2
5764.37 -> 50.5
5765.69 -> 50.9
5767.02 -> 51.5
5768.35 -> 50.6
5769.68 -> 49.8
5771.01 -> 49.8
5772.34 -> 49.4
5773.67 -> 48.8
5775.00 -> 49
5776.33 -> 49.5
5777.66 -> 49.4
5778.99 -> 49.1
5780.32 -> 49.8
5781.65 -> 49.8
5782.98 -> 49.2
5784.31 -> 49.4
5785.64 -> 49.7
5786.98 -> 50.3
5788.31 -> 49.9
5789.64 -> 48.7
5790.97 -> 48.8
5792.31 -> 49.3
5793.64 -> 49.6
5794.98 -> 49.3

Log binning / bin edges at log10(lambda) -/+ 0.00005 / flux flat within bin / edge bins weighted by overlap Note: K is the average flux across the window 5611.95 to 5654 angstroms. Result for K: 51.8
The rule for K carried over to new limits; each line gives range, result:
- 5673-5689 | 50.7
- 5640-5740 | 50.8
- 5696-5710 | 50.4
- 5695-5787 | 50.2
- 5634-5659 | 52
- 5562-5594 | 51.8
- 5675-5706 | 50.7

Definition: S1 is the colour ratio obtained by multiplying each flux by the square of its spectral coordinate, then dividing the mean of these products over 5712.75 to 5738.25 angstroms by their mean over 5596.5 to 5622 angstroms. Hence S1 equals 1.01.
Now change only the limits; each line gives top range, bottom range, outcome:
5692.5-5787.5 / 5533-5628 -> 1.02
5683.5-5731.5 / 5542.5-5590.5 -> 1.02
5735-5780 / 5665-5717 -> 1.01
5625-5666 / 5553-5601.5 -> 1.02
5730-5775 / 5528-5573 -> 1.02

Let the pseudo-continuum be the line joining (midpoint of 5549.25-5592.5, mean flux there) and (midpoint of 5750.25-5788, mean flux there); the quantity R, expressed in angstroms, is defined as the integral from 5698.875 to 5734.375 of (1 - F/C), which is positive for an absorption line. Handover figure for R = 0.12 angstroms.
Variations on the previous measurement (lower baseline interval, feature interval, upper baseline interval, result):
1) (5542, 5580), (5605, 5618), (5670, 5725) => 0.0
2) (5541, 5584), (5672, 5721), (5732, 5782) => 0.1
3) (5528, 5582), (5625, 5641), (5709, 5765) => -0.1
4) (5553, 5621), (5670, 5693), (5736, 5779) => 0.0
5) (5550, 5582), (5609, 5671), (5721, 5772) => -0.3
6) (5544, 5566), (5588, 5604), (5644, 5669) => 0.2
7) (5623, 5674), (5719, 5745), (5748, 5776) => 0.2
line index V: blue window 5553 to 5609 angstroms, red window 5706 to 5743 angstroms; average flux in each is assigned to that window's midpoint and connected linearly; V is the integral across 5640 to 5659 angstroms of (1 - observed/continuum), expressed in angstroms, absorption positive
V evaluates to -0.3 angstroms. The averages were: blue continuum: 52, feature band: 51.9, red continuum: 50.1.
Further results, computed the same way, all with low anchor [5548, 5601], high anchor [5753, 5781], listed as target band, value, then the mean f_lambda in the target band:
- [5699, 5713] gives 0.11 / 50.2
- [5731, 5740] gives 0.08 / 49.8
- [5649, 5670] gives -0.11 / 51.3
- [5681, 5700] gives 0.05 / 50.6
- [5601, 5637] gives -0.27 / 51.9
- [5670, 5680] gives -0.04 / 51.1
